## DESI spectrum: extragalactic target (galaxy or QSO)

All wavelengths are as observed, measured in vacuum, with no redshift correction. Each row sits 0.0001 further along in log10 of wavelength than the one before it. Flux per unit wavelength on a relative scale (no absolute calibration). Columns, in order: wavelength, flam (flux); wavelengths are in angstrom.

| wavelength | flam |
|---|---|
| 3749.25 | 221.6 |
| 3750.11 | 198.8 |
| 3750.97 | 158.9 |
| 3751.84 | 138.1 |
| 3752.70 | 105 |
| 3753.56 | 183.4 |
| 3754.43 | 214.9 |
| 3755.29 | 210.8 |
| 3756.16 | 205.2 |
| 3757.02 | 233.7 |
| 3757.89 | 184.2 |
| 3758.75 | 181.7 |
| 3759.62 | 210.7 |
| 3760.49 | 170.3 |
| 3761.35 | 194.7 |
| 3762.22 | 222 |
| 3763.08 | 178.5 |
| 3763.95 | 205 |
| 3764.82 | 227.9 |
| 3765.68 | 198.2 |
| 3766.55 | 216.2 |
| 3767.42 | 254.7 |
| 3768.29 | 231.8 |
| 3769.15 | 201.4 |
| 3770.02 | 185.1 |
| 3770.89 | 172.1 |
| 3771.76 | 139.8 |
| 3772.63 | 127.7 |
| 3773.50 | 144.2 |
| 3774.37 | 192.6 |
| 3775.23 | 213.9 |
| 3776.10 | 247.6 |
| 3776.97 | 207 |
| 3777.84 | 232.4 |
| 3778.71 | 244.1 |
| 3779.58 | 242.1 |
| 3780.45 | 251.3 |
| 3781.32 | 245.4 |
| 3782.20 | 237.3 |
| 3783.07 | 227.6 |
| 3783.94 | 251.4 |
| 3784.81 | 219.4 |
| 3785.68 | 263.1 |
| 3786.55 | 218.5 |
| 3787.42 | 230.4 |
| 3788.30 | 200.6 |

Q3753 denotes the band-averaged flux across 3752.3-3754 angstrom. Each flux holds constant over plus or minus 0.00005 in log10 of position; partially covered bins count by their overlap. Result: 145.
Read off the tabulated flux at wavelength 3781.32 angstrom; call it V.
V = 245.4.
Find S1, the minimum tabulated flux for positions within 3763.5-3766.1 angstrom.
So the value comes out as 198.2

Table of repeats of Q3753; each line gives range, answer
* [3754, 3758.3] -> 210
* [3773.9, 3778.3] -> 219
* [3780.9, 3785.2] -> 236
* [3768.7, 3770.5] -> 194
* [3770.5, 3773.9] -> 145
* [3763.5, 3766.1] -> 210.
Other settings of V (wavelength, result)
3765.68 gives 198.2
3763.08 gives 178.5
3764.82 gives 227.9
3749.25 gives 221.6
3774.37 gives 192.6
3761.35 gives 194.7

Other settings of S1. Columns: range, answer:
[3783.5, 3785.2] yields 219.4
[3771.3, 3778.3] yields 127.7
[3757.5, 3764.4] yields 170.3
